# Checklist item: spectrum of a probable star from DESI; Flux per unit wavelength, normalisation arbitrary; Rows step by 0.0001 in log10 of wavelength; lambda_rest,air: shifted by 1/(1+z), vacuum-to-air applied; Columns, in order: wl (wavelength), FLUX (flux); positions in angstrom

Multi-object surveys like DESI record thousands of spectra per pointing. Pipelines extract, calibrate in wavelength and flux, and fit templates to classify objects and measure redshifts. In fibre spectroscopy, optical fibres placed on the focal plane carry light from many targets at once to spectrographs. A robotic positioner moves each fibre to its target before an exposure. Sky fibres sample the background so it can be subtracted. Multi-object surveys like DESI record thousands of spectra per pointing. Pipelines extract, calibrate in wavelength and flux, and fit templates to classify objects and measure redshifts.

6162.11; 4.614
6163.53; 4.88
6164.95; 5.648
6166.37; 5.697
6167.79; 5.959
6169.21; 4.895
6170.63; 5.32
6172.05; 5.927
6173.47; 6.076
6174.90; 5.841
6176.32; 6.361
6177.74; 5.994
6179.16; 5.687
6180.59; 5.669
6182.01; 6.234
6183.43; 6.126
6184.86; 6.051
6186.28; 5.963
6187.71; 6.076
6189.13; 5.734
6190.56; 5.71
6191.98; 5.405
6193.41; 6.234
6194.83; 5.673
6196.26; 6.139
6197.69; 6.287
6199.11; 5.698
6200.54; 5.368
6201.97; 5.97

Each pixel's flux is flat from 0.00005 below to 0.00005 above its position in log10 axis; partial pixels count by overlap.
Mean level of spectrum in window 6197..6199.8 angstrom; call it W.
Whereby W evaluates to 6.01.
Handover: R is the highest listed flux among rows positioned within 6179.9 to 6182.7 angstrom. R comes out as 6.234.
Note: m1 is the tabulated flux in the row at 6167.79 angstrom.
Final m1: 5.959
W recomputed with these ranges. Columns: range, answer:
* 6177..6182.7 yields 5.9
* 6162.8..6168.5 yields 5.54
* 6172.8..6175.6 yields 5.94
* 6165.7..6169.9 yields 5.52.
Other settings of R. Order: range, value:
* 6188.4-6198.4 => 6.287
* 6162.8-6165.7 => 5.648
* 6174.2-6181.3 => 6.361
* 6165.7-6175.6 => 6.076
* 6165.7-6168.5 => 5.959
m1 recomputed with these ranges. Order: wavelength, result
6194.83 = 5.673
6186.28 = 5.963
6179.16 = 5.687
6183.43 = 6.126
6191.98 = 5.405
